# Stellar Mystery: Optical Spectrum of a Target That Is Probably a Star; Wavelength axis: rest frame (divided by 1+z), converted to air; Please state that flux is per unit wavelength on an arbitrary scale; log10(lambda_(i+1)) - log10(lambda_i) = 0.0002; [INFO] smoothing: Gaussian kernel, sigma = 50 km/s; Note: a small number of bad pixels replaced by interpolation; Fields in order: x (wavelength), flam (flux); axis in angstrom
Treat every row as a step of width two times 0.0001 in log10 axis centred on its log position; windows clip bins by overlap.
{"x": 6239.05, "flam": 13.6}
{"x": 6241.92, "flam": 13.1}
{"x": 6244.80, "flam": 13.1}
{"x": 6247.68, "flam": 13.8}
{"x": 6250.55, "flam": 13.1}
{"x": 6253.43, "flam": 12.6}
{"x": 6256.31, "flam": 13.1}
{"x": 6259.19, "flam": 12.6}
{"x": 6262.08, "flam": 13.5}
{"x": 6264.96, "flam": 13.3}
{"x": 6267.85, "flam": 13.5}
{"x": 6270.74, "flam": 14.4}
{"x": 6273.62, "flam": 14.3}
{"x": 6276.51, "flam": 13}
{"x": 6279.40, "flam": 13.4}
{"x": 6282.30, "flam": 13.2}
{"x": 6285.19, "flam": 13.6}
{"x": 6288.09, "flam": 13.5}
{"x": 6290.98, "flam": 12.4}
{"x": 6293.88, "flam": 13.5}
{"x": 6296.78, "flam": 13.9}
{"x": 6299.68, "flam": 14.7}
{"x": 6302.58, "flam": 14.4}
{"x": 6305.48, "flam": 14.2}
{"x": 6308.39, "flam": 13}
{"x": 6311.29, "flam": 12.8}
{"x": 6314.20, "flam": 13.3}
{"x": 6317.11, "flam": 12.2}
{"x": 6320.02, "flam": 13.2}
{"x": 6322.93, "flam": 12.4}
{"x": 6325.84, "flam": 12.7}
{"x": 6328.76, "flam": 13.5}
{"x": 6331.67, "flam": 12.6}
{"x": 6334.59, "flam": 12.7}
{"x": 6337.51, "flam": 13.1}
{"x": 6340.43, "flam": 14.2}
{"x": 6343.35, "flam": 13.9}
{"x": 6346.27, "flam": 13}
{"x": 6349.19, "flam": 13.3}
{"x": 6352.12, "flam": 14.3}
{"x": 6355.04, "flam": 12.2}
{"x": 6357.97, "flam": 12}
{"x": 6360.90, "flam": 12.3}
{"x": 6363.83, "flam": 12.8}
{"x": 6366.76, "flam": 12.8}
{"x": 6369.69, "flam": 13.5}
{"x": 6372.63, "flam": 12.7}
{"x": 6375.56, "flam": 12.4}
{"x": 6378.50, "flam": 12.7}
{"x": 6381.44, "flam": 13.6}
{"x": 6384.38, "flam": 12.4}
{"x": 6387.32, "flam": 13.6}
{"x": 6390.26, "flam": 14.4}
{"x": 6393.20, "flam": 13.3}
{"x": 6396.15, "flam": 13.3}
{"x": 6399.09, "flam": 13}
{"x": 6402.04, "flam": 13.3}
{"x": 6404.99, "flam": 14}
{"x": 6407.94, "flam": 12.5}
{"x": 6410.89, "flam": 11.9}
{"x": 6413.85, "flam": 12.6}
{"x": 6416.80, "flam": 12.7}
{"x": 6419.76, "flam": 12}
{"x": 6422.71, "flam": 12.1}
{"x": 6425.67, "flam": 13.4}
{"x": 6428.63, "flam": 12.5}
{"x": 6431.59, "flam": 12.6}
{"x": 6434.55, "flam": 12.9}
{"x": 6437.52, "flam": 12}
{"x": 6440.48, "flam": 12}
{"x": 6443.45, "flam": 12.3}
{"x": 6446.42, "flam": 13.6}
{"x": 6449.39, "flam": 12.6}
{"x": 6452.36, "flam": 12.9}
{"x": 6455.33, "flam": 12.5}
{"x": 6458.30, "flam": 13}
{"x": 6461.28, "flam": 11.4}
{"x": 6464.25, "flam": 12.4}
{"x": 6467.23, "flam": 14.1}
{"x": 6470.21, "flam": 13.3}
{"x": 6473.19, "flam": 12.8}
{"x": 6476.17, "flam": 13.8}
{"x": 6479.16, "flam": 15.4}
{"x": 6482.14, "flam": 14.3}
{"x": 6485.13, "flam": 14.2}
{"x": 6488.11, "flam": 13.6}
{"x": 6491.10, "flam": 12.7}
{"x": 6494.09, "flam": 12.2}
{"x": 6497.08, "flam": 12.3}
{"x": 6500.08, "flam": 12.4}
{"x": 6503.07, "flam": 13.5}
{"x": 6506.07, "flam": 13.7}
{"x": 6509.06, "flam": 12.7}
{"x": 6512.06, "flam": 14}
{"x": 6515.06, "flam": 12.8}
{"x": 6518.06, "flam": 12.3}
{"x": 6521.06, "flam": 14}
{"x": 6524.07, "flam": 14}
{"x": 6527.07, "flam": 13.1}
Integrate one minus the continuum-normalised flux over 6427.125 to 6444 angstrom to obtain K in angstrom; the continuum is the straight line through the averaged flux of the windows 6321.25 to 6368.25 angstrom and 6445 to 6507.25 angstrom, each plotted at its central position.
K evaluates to 0.9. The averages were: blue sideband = 13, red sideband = 13.2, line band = 12.4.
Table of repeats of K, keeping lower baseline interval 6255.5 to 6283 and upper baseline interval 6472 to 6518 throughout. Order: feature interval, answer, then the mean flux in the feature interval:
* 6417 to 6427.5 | 0.7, 12.5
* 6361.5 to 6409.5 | 0.9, 13.1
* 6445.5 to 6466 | 1.1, 12.6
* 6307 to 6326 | 0.9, 12.8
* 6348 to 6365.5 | 0.8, 12.8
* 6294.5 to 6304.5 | -0.6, 14.3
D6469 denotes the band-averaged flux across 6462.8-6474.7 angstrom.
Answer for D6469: 13.2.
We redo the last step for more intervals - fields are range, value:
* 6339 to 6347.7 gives 13.7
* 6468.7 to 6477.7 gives 13.3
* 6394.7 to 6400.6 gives 13.2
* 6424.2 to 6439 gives 12.7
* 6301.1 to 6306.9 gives 14.3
